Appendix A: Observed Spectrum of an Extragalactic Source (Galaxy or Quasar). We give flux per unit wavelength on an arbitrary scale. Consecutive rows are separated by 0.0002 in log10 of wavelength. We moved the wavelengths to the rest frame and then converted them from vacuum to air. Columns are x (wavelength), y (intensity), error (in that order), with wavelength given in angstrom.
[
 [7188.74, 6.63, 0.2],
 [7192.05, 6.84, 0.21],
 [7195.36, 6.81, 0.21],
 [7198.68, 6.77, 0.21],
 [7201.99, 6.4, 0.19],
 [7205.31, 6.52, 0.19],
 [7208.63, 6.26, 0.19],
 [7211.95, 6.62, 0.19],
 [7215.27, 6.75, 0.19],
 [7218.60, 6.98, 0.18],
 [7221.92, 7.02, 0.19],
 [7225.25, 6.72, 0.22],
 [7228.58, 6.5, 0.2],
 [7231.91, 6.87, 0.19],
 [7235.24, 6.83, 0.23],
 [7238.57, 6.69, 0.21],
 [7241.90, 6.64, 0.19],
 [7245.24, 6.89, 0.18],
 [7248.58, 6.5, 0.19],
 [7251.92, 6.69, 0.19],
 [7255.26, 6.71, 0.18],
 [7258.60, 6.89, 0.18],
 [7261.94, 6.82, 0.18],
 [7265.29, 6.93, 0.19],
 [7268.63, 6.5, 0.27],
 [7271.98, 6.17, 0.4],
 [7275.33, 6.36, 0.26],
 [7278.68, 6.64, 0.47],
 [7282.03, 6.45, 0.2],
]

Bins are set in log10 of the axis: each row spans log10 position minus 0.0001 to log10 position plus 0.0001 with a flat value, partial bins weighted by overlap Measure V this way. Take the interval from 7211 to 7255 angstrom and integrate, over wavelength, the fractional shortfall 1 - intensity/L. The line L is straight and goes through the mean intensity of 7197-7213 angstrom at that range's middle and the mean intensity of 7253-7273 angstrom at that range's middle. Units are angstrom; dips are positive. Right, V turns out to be -1.0 angstrom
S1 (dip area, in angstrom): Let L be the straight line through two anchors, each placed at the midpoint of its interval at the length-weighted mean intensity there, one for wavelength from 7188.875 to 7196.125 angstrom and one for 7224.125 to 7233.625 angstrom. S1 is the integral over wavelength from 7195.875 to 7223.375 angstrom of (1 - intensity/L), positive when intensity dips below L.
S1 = 0.3 angstrom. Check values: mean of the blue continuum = 6.79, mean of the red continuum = 6.7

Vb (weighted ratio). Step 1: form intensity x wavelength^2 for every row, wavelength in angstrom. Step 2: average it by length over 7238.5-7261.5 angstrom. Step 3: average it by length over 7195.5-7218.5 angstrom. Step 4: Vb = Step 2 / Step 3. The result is 1.03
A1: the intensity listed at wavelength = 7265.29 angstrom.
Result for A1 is 6.93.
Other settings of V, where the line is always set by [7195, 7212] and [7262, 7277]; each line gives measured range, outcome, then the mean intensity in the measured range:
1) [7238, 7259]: -0.6 angstrom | 6.71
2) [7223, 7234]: -0.3 angstrom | 6.72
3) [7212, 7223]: -0.6 angstrom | 6.87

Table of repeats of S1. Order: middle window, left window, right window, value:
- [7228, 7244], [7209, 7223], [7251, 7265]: 0.15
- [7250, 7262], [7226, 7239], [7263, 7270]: -0.06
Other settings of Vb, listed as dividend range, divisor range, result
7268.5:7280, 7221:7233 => 0.96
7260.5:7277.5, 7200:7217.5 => 1.02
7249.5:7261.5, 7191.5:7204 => 1.03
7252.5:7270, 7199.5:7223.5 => 1.03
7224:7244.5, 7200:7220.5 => 1.02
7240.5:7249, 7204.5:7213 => 1.05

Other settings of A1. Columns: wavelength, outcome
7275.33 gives 6.36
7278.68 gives 6.64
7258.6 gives 6.89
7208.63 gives 6.26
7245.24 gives 6.89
